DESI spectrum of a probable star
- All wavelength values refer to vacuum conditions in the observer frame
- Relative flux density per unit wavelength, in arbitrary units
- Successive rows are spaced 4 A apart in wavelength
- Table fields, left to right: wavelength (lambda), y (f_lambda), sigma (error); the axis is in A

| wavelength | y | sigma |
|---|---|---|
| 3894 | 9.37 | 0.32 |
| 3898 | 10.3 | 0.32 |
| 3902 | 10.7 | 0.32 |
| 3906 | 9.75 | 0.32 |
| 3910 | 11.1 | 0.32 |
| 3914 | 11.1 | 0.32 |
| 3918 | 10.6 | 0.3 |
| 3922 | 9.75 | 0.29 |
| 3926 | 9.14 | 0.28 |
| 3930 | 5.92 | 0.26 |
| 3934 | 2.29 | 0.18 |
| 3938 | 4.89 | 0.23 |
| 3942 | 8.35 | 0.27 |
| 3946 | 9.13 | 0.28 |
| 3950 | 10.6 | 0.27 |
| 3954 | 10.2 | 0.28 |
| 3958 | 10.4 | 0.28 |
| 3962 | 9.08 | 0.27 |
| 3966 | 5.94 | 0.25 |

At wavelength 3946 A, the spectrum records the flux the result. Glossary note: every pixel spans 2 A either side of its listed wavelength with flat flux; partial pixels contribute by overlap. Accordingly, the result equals 9.13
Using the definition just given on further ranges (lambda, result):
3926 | 9.14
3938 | 4.89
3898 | 10.3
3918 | 10.6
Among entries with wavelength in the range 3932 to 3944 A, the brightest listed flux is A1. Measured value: 8.35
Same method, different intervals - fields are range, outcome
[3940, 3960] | 10.6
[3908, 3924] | 11.1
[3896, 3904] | 10.7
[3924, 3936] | 9.14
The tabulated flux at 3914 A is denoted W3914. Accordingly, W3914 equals 11.1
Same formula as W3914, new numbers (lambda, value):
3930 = 5.92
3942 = 8.35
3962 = 9.08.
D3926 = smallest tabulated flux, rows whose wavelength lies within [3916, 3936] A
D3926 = 2.29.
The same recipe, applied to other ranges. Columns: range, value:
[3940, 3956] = 8.35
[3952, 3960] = 10.2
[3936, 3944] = 4.89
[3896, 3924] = 9.75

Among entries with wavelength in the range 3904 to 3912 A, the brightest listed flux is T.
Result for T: 11.1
